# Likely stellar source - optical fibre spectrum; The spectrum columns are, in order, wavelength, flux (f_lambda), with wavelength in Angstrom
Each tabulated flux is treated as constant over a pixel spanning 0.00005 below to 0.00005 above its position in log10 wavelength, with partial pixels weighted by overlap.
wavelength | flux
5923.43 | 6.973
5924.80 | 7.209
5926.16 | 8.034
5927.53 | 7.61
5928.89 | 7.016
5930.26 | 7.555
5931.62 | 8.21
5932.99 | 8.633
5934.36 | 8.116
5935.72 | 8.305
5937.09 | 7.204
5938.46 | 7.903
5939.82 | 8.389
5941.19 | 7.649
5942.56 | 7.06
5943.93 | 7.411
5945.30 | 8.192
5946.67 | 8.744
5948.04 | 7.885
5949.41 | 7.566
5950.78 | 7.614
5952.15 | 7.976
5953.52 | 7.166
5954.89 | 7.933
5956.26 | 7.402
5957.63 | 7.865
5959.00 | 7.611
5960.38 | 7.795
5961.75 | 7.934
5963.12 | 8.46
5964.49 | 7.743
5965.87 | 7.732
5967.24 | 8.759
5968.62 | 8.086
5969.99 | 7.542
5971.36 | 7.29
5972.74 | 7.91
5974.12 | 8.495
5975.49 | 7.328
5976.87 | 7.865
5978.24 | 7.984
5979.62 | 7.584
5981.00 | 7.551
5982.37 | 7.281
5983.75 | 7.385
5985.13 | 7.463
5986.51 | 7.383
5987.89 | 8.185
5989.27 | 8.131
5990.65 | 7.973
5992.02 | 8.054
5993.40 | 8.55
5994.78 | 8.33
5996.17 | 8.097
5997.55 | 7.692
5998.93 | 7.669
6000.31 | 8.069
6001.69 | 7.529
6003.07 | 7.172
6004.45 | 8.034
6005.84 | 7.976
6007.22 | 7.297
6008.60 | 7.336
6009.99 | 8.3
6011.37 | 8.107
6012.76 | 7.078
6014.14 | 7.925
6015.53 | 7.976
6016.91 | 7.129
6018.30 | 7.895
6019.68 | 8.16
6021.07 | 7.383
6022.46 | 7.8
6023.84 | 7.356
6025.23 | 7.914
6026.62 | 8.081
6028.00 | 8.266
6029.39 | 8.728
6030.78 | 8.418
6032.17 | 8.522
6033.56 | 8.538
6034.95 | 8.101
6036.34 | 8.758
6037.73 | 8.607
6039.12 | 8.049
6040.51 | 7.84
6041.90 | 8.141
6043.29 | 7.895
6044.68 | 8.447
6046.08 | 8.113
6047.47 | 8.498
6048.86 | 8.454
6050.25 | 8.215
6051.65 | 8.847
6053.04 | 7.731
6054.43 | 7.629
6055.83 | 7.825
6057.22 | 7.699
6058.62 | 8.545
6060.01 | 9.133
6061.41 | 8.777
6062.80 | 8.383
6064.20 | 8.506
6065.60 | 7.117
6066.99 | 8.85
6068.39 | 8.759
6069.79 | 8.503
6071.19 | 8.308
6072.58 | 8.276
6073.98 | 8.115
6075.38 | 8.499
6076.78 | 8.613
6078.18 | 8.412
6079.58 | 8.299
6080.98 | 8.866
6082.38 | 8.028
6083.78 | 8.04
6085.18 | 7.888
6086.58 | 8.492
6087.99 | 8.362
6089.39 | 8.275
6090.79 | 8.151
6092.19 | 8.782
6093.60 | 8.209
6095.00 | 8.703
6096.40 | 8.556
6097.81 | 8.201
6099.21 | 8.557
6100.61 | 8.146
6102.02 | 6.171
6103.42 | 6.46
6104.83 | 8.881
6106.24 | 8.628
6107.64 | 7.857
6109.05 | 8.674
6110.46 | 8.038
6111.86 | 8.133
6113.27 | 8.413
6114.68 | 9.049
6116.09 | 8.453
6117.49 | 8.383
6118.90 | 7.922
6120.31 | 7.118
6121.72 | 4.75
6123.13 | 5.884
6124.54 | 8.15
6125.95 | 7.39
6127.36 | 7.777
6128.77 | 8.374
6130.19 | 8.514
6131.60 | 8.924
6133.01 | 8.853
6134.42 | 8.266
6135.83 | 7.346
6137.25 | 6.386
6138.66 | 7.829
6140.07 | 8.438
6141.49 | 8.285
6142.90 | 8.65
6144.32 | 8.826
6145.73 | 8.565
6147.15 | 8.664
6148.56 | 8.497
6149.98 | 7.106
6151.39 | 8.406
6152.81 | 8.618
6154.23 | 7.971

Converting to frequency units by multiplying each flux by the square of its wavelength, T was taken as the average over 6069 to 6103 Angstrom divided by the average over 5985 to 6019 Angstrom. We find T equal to 1.09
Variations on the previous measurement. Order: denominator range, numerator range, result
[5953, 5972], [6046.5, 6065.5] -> 1.09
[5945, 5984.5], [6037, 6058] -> 1.07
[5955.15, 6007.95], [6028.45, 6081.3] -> 1.09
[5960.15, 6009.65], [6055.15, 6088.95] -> 1.10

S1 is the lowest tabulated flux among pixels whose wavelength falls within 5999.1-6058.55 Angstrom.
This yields 7.078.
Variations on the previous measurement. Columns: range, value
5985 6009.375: 7.172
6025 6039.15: 7.914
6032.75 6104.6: 6.171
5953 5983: 7.166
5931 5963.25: 7.06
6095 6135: 4.75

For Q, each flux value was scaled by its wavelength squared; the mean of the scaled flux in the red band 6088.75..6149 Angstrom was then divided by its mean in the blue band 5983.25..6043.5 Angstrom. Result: 1.0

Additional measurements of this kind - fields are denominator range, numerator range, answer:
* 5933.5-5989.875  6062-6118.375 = 1.11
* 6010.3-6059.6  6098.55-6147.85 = 1.01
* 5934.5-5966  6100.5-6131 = 1.05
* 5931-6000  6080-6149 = 1.08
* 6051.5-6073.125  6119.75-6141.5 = 0.94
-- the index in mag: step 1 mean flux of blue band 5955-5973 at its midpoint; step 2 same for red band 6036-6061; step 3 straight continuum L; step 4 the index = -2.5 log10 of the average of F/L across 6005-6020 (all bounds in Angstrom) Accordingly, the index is 0.05 mag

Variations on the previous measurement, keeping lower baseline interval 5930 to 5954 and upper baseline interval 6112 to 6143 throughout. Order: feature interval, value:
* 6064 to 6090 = -0.061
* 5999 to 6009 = 0.031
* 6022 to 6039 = -0.053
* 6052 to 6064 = -0.052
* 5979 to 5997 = 0.004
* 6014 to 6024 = 0.022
